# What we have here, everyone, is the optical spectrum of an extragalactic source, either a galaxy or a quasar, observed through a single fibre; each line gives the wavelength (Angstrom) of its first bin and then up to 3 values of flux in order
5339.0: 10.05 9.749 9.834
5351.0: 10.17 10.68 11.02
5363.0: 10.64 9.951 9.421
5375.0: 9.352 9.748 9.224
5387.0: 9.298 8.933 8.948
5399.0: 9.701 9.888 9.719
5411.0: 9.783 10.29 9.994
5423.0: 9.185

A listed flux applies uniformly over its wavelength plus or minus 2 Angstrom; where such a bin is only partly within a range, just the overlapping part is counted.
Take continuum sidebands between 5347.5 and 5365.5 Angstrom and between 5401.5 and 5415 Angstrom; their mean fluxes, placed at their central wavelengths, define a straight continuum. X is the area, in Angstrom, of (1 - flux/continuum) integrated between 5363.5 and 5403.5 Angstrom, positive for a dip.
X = 2.8 Angstrom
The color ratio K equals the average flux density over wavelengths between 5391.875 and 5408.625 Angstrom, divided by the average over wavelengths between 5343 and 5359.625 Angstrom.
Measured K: 0.92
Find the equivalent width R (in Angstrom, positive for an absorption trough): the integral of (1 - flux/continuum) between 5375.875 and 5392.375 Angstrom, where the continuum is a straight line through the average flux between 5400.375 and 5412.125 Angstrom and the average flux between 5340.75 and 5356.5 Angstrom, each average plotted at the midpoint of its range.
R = 1.0 Angstrom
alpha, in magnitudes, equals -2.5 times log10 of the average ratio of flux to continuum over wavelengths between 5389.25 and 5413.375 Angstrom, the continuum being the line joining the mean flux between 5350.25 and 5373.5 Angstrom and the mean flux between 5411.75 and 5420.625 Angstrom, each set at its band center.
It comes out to 0.071 mag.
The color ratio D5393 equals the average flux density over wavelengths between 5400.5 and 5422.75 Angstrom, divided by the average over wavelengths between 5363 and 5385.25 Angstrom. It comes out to 1.0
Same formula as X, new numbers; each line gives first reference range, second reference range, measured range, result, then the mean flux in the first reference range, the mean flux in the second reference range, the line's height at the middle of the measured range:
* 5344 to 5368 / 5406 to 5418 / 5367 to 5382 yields 1.0 Angstrom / 10.4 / 9.95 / 10.2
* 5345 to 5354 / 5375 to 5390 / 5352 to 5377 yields -1.0 Angstrom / 10.1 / 9.38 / 9.76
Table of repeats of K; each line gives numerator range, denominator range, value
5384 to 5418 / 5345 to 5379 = 0.95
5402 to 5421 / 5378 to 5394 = 1.07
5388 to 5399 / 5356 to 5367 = 0.85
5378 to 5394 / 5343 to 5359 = 0.90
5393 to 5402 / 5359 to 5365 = 0.87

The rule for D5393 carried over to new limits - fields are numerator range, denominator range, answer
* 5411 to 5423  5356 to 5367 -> 0.93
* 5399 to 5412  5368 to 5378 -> 1.03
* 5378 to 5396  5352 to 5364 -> 0.86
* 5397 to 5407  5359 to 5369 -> 0.94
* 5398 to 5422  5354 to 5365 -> 0.92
